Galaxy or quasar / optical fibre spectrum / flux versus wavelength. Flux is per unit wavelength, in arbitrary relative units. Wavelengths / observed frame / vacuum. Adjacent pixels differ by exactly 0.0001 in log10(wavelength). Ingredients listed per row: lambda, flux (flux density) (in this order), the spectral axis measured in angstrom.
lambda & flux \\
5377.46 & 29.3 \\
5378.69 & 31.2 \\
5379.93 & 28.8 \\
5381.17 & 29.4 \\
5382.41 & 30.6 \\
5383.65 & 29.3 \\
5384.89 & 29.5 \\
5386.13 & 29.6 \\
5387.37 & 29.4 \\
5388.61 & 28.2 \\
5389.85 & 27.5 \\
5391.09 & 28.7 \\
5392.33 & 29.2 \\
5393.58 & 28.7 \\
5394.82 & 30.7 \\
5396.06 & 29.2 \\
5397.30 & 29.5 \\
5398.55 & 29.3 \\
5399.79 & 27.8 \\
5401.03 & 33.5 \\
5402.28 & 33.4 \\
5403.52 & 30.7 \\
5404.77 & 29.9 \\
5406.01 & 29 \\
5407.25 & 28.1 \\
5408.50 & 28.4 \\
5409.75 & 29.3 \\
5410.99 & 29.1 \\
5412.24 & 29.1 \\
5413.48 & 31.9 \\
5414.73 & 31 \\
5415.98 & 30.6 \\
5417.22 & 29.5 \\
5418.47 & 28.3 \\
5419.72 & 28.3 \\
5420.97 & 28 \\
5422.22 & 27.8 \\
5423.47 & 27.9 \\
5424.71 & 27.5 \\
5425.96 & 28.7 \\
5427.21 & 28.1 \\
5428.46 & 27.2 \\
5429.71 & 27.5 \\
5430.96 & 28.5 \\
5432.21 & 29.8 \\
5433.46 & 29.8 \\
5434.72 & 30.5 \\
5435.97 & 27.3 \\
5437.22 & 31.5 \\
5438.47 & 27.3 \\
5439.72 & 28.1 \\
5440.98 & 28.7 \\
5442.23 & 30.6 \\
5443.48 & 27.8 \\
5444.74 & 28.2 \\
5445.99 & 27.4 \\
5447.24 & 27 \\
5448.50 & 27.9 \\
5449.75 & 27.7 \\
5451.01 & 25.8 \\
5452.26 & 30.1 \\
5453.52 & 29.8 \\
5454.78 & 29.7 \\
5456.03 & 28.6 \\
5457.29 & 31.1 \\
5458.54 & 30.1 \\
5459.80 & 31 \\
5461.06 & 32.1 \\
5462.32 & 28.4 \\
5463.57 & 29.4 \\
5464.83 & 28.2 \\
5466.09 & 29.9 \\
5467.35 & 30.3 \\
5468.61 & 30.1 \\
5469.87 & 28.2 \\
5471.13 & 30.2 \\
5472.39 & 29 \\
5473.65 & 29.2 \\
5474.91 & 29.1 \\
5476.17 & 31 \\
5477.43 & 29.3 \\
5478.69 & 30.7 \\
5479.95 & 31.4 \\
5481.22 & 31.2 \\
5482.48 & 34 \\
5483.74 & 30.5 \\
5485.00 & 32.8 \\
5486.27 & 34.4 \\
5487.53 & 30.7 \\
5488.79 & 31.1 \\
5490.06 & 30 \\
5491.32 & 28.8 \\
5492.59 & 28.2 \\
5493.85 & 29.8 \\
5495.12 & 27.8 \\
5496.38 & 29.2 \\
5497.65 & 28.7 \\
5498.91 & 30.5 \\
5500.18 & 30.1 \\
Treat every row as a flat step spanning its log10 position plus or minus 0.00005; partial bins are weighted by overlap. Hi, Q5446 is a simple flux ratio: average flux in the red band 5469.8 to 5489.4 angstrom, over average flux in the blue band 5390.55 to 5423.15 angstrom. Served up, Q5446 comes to 1.04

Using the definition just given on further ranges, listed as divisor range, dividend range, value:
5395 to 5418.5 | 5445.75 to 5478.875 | 0.98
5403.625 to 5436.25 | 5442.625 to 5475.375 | 1.01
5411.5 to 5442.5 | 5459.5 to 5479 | 1.03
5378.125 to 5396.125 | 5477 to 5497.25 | 1.04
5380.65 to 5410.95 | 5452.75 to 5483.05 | 1.02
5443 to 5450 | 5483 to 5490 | 1.15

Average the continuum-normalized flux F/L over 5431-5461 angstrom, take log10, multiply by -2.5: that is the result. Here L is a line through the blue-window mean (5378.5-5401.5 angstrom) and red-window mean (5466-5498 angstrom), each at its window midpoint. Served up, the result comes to 0.03 mag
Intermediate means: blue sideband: 29.4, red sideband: 30.2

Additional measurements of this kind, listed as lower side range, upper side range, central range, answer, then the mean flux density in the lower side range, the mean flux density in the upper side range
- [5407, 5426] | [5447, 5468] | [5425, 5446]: 0.02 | 29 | 29.3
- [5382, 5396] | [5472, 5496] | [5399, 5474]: 0.02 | 29.2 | 30.5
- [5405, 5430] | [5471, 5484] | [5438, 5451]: 0.06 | 28.8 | 30.5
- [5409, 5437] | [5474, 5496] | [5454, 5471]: 0.01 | 28.9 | 30.6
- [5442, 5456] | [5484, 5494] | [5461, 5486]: -0.02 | 28.3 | 30.8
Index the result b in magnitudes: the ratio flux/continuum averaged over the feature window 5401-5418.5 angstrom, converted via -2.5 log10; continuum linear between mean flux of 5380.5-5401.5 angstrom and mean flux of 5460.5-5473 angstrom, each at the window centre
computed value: -0.023 mag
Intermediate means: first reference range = 29.4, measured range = 30.1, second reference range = 29.6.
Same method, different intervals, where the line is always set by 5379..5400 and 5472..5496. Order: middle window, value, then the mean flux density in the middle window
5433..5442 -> 0.03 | 29.1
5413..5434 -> 0.03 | 28.8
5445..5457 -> 0.06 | 28.3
